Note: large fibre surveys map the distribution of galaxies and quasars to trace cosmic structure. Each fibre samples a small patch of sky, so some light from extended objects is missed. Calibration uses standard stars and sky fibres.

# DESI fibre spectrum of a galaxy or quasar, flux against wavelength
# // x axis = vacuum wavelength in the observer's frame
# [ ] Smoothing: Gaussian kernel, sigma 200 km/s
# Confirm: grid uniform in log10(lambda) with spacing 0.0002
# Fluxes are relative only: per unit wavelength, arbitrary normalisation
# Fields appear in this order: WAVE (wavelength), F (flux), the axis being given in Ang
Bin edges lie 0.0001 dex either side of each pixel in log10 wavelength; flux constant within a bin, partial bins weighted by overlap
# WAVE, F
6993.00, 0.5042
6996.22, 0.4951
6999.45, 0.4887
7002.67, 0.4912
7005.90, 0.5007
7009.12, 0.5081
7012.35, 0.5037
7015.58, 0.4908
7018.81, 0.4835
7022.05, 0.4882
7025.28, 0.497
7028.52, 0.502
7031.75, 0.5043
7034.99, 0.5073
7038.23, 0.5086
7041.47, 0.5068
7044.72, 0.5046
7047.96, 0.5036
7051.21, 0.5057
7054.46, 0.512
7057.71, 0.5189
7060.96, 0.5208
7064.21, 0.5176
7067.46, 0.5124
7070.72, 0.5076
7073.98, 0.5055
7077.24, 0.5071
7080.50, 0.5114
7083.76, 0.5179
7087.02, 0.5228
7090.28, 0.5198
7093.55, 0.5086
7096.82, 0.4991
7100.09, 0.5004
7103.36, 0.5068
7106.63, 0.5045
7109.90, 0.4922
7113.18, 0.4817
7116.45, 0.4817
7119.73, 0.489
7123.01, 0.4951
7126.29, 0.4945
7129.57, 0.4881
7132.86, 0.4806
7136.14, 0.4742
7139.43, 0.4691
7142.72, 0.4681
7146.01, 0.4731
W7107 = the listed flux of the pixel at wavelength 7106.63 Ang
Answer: 0.5045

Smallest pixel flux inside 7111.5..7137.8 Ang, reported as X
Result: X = 0.4742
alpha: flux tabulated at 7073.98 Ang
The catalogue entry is 0.5055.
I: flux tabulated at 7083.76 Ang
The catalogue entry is 0.5179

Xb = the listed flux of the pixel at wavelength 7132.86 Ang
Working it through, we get 0.4806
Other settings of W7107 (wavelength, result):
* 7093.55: 0.5086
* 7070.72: 0.5076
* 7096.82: 0.4991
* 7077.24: 0.5071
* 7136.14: 0.4742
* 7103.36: 0.5068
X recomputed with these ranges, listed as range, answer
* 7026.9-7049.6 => 0.502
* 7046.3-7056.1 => 0.5036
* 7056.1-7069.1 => 0.5124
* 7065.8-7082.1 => 0.5055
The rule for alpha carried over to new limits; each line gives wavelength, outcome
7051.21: 0.5057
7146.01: 0.4731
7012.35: 0.5037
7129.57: 0.4881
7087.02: 0.5228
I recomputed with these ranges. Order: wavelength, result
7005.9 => 0.5007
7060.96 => 0.5208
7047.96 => 0.5036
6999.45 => 0.4887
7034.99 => 0.5073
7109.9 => 0.4922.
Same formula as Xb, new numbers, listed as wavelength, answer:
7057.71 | 0.5189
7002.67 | 0.4912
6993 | 0.5042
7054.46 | 0.512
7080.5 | 0.5114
